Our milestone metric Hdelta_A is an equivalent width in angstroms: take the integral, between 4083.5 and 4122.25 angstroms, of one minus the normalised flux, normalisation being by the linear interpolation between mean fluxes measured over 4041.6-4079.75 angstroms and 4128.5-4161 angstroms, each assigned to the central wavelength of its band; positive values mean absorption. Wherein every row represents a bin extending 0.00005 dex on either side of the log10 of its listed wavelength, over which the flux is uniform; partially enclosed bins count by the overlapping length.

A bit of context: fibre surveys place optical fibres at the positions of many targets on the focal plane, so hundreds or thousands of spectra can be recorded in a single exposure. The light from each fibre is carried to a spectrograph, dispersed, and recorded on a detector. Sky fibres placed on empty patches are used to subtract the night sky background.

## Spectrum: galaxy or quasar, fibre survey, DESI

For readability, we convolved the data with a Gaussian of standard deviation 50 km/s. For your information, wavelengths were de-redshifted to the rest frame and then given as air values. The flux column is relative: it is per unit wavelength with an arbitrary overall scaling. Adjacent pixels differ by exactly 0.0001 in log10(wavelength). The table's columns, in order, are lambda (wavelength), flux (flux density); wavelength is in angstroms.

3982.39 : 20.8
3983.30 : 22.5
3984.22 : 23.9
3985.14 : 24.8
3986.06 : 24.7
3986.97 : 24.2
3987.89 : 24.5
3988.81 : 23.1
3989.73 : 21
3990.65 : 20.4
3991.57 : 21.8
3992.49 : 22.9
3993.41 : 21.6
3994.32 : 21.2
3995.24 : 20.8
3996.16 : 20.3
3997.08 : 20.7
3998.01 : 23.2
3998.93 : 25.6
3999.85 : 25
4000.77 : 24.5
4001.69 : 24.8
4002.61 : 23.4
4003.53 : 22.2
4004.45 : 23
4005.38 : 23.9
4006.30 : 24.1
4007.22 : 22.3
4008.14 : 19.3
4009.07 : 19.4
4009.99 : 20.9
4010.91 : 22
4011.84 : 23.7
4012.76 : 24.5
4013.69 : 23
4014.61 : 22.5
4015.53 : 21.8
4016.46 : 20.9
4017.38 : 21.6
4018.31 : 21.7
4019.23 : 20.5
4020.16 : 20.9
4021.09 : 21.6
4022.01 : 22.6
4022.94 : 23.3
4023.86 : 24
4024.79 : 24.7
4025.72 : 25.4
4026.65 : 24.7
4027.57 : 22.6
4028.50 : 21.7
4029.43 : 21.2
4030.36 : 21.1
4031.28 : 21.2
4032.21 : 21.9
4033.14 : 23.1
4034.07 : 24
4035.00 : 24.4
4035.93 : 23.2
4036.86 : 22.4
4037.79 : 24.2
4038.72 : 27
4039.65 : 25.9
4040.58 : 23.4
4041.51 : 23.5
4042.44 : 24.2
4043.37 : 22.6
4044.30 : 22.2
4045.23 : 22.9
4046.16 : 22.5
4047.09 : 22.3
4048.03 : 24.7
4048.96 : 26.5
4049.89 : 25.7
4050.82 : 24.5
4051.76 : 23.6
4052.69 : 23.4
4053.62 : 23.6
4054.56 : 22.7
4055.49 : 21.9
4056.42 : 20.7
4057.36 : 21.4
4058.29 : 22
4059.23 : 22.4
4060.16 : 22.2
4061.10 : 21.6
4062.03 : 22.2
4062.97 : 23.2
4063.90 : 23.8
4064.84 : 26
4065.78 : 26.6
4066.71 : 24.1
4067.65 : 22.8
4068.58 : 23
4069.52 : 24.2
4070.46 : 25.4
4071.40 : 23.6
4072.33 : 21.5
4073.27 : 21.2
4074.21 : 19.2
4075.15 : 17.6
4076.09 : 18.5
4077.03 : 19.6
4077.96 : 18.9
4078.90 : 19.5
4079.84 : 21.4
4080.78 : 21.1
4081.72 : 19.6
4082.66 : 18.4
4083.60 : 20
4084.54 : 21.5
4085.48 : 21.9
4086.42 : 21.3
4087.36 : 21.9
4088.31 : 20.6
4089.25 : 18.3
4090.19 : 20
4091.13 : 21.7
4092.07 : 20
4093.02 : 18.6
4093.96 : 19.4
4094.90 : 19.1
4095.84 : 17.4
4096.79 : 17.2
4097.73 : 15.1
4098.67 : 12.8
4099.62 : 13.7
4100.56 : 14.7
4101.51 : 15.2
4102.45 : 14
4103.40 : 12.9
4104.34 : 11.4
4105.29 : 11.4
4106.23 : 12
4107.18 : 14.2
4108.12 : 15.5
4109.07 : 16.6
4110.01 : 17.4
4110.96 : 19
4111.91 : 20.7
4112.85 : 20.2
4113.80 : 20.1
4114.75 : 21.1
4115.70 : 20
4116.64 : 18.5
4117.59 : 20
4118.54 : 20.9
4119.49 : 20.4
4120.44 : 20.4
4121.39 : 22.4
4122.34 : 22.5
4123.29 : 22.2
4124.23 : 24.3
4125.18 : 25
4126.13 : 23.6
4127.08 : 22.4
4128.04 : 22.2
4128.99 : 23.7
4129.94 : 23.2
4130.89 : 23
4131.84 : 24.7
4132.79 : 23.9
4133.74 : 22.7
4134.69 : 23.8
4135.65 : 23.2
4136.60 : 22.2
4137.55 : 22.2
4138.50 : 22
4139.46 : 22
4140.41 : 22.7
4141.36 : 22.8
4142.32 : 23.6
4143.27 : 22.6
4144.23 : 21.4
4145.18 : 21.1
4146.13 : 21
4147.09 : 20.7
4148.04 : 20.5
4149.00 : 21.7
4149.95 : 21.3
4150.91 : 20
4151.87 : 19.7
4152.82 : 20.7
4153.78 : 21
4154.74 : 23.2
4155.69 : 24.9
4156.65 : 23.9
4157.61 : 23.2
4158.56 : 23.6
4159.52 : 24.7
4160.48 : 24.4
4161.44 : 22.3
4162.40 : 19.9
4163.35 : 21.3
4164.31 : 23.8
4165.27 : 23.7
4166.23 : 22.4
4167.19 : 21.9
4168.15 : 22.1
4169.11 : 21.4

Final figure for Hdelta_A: 7.7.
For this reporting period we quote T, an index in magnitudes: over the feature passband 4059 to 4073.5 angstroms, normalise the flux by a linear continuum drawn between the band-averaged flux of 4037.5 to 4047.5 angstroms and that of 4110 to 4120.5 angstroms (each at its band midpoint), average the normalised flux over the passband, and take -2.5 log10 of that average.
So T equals -0.044 mag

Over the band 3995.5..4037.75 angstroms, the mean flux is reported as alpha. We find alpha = 22.6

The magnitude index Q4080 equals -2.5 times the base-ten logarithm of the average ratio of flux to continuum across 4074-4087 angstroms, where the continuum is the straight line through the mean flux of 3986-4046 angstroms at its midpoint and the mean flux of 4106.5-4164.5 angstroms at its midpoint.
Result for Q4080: 0.11 mag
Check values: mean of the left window 22.8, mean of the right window 21.6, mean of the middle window 19.9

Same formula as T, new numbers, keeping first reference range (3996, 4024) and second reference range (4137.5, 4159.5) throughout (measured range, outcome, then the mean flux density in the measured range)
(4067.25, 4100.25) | 0.12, 19.9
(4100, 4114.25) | 0.38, 15.7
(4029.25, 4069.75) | -0.05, 23.3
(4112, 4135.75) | 0.00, 22.1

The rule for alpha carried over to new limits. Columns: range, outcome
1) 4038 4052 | 24.1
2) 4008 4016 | 22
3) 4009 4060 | 22.9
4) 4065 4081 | 21.8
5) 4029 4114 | 20.7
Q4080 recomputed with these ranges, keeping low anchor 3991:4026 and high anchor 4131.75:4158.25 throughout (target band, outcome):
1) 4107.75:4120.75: 0.15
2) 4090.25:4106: 0.36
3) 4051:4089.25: 0.03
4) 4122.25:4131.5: -0.05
